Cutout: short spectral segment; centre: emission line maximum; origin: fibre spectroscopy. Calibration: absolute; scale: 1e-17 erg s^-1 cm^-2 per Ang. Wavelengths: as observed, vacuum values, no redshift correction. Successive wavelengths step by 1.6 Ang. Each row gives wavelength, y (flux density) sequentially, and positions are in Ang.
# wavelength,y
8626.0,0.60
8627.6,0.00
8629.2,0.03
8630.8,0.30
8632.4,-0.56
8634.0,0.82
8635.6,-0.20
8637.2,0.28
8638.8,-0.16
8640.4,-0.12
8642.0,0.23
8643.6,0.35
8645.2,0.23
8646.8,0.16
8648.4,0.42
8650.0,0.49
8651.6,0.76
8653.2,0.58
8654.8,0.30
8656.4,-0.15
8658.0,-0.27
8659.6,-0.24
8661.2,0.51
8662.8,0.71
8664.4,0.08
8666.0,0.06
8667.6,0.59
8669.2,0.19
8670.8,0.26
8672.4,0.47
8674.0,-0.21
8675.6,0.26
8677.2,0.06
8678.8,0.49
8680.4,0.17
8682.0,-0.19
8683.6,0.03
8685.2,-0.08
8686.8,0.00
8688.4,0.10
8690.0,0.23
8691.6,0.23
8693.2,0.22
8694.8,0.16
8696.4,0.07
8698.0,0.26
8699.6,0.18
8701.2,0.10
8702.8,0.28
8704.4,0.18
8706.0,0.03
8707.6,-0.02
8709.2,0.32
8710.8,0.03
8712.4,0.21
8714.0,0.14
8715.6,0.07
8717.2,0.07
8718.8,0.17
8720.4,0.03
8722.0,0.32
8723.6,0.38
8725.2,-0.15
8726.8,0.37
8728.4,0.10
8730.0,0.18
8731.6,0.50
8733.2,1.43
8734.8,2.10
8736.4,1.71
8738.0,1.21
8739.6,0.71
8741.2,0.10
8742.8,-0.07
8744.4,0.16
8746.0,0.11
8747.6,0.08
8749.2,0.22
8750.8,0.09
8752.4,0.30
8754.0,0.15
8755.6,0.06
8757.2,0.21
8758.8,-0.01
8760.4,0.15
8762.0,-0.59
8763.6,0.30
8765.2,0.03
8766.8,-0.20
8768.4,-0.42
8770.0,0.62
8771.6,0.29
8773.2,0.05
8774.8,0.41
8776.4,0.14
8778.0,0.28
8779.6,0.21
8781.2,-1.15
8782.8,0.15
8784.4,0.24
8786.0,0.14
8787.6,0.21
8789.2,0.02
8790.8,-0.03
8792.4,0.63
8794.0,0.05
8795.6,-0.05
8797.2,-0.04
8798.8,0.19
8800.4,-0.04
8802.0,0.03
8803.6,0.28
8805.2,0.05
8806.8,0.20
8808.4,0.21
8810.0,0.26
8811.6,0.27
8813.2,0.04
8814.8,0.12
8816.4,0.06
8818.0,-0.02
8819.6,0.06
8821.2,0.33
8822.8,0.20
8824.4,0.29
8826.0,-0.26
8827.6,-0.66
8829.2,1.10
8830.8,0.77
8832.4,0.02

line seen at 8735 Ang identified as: [O III]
